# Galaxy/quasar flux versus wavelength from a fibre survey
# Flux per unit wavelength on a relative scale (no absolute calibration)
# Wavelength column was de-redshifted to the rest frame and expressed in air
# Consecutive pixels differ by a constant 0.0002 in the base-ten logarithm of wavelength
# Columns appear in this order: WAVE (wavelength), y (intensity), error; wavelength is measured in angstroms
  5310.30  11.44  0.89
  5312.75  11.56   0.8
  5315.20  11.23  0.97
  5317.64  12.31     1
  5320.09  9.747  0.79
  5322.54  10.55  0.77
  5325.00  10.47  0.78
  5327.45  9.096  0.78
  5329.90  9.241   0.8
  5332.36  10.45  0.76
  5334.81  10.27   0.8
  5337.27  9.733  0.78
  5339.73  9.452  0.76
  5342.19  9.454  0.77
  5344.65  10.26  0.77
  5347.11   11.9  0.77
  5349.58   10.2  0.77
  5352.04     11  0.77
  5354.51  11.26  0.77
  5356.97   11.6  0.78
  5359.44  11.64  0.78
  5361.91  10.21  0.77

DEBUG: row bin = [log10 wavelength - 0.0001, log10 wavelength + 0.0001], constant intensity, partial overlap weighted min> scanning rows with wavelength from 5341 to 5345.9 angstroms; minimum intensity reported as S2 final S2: 9.454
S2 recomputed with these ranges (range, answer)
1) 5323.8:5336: 9.096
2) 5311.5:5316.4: 11.23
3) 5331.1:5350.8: 9.452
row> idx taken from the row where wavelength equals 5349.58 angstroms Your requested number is 10.2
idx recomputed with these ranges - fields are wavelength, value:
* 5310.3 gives 11.44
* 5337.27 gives 9.733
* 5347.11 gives 11.9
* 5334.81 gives 10.27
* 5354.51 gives 11.26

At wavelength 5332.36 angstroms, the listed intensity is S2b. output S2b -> 10.45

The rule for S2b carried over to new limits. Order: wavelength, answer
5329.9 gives 9.241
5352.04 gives 11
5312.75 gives 11.56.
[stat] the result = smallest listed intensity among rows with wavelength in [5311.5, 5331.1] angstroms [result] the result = 9.096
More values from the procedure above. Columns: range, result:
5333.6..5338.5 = 9.733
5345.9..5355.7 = 10.2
